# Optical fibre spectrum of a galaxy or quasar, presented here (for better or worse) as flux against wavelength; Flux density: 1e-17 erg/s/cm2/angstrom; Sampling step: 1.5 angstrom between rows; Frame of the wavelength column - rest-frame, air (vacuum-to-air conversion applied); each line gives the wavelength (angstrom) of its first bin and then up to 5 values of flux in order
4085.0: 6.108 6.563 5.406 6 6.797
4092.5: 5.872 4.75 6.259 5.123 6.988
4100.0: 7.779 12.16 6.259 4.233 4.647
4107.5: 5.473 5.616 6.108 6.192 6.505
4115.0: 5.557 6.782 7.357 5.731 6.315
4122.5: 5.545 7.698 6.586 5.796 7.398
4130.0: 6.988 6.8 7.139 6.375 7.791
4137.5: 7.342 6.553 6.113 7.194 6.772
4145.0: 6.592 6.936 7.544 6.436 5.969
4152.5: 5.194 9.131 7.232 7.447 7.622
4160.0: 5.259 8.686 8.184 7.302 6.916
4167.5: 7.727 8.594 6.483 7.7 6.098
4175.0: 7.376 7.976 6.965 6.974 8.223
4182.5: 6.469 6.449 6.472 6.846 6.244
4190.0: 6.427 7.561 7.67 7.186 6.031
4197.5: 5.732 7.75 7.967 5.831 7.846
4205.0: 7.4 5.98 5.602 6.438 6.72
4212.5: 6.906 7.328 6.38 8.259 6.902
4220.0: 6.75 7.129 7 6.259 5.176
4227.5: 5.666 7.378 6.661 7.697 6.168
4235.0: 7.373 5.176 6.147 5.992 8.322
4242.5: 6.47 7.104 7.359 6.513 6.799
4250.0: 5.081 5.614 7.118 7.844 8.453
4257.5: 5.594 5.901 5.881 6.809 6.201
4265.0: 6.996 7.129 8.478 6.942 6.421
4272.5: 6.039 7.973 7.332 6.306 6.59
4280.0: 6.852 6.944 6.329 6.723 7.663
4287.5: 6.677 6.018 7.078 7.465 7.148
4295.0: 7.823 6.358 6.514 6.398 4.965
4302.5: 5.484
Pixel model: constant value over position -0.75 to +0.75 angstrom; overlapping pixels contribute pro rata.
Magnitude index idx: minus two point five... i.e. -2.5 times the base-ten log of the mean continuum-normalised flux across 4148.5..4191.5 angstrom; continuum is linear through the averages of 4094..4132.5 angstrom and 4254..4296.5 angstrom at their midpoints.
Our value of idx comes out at -0.08 mag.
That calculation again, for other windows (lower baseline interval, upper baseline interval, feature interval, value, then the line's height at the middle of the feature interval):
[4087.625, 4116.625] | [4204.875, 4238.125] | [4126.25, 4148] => -0.09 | 6.34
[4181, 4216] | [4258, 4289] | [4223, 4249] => 0.03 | 6.78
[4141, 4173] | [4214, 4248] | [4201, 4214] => 0.03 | 6.87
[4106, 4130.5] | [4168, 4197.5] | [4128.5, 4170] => -0.07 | 6.64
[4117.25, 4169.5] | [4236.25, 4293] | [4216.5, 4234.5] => 0.01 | 6.83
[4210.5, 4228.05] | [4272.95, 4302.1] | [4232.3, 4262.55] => 0.02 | 6.74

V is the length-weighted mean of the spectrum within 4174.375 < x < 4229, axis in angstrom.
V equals 6.84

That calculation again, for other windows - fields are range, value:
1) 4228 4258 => 6.74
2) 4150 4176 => 7.23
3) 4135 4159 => 6.98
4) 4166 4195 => 7.12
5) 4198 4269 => 6.75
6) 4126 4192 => 7.03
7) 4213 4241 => 6.68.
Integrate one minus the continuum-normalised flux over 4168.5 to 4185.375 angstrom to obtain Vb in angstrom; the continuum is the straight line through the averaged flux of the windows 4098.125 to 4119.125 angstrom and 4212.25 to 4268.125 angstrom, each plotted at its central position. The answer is -1.4 angstrom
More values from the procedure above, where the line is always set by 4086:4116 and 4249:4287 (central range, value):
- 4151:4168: -2.3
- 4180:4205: -1.6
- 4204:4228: -0.2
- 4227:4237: 0.0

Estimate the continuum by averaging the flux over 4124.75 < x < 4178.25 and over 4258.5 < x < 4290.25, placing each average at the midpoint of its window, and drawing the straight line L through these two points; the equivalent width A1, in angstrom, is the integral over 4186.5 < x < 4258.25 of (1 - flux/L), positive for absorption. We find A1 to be 1.6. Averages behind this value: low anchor 7.06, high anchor 6.78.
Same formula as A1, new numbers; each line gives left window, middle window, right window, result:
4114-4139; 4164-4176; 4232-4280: -1.0 angstrom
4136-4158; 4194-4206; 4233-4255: -0.3 angstrom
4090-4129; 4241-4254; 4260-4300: 0.2 angstrom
